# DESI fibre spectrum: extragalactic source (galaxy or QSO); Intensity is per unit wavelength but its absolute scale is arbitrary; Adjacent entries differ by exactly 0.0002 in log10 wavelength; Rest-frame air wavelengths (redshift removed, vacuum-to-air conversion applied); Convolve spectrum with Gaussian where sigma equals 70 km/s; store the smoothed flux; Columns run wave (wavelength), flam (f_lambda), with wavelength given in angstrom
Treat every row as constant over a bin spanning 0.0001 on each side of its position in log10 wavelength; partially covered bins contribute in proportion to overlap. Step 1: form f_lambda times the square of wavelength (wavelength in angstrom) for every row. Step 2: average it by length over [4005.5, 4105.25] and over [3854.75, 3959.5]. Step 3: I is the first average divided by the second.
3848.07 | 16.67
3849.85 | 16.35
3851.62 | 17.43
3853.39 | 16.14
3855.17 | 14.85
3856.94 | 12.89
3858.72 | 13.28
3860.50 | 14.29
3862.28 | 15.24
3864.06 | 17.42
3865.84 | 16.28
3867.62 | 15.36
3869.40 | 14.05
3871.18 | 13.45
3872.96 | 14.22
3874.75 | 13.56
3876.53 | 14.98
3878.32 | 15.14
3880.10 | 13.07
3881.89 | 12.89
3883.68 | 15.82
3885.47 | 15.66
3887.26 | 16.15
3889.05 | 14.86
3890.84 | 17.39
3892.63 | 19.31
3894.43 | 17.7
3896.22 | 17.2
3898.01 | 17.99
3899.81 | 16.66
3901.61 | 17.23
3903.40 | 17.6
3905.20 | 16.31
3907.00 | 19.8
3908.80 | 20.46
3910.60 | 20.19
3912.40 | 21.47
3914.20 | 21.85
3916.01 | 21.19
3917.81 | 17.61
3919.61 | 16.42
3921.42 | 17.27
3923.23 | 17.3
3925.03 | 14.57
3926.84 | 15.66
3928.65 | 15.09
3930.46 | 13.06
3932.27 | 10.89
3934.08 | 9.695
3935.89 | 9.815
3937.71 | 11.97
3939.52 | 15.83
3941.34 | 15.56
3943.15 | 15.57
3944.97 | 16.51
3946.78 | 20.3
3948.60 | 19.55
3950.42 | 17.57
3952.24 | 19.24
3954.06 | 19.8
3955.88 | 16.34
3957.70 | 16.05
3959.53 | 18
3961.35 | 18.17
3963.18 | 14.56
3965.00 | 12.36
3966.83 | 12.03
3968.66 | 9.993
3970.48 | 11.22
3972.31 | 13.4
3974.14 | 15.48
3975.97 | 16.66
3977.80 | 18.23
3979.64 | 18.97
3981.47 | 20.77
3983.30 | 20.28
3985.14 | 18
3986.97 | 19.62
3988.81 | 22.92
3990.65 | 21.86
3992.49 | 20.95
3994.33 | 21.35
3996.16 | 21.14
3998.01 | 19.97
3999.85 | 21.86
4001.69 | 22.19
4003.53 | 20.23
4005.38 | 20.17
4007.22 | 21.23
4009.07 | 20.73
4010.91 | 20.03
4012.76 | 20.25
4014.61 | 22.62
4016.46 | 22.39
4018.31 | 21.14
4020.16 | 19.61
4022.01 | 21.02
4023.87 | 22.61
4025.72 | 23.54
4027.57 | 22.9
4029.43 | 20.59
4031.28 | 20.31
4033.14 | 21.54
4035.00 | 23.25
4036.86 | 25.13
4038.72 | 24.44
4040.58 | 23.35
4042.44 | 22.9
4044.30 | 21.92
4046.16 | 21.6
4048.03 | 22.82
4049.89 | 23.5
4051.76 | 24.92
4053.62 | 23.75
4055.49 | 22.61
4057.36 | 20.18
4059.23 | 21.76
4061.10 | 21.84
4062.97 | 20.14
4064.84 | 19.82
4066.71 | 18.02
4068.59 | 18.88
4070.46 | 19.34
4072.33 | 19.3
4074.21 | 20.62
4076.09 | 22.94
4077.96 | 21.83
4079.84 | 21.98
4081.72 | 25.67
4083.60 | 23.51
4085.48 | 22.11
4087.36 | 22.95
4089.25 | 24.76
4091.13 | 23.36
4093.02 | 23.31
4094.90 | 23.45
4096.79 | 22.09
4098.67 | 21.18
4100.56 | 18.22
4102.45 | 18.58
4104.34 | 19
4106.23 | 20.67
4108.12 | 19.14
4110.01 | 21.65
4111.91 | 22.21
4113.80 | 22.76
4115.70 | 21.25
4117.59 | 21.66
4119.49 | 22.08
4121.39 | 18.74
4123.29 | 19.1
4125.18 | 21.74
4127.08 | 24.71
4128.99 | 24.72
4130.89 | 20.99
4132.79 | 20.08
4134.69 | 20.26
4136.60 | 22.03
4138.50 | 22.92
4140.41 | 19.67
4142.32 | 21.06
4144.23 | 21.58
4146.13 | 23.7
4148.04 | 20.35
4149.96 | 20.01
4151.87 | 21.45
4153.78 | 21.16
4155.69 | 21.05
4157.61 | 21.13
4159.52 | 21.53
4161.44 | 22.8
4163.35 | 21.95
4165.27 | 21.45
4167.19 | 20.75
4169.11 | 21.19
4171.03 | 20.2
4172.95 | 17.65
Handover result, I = 1.4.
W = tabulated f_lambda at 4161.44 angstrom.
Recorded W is 22.8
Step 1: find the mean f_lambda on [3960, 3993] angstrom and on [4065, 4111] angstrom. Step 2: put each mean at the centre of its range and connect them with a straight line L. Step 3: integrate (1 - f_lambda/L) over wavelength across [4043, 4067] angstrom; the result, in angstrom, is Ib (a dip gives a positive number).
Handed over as -2.2 angstrom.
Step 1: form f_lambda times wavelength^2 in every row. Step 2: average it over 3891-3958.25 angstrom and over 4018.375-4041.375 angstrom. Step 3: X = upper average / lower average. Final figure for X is 1.39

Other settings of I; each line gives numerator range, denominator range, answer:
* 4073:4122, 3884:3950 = 1.43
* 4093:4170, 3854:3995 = 1.43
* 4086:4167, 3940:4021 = 1.25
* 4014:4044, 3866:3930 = 1.43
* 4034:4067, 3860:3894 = 1.60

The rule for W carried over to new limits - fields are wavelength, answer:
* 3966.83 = 12.03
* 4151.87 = 21.45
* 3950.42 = 17.57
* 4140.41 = 19.67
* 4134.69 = 20.26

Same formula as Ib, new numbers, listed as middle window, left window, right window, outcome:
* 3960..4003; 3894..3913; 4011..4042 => 5.9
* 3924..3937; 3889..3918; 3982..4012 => 4.4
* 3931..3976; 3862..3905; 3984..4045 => 9.2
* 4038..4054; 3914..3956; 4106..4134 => -3.2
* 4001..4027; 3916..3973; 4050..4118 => -4.0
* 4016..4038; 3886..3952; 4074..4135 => -2.6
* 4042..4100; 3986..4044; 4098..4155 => -1.7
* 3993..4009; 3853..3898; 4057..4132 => -1.9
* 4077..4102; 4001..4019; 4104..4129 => -1.5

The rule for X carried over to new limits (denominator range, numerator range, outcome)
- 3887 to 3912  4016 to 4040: 1.32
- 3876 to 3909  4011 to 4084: 1.43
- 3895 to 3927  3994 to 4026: 1.22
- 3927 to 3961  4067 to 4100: 1.51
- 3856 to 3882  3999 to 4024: 1.57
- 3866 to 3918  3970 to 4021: 1.24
